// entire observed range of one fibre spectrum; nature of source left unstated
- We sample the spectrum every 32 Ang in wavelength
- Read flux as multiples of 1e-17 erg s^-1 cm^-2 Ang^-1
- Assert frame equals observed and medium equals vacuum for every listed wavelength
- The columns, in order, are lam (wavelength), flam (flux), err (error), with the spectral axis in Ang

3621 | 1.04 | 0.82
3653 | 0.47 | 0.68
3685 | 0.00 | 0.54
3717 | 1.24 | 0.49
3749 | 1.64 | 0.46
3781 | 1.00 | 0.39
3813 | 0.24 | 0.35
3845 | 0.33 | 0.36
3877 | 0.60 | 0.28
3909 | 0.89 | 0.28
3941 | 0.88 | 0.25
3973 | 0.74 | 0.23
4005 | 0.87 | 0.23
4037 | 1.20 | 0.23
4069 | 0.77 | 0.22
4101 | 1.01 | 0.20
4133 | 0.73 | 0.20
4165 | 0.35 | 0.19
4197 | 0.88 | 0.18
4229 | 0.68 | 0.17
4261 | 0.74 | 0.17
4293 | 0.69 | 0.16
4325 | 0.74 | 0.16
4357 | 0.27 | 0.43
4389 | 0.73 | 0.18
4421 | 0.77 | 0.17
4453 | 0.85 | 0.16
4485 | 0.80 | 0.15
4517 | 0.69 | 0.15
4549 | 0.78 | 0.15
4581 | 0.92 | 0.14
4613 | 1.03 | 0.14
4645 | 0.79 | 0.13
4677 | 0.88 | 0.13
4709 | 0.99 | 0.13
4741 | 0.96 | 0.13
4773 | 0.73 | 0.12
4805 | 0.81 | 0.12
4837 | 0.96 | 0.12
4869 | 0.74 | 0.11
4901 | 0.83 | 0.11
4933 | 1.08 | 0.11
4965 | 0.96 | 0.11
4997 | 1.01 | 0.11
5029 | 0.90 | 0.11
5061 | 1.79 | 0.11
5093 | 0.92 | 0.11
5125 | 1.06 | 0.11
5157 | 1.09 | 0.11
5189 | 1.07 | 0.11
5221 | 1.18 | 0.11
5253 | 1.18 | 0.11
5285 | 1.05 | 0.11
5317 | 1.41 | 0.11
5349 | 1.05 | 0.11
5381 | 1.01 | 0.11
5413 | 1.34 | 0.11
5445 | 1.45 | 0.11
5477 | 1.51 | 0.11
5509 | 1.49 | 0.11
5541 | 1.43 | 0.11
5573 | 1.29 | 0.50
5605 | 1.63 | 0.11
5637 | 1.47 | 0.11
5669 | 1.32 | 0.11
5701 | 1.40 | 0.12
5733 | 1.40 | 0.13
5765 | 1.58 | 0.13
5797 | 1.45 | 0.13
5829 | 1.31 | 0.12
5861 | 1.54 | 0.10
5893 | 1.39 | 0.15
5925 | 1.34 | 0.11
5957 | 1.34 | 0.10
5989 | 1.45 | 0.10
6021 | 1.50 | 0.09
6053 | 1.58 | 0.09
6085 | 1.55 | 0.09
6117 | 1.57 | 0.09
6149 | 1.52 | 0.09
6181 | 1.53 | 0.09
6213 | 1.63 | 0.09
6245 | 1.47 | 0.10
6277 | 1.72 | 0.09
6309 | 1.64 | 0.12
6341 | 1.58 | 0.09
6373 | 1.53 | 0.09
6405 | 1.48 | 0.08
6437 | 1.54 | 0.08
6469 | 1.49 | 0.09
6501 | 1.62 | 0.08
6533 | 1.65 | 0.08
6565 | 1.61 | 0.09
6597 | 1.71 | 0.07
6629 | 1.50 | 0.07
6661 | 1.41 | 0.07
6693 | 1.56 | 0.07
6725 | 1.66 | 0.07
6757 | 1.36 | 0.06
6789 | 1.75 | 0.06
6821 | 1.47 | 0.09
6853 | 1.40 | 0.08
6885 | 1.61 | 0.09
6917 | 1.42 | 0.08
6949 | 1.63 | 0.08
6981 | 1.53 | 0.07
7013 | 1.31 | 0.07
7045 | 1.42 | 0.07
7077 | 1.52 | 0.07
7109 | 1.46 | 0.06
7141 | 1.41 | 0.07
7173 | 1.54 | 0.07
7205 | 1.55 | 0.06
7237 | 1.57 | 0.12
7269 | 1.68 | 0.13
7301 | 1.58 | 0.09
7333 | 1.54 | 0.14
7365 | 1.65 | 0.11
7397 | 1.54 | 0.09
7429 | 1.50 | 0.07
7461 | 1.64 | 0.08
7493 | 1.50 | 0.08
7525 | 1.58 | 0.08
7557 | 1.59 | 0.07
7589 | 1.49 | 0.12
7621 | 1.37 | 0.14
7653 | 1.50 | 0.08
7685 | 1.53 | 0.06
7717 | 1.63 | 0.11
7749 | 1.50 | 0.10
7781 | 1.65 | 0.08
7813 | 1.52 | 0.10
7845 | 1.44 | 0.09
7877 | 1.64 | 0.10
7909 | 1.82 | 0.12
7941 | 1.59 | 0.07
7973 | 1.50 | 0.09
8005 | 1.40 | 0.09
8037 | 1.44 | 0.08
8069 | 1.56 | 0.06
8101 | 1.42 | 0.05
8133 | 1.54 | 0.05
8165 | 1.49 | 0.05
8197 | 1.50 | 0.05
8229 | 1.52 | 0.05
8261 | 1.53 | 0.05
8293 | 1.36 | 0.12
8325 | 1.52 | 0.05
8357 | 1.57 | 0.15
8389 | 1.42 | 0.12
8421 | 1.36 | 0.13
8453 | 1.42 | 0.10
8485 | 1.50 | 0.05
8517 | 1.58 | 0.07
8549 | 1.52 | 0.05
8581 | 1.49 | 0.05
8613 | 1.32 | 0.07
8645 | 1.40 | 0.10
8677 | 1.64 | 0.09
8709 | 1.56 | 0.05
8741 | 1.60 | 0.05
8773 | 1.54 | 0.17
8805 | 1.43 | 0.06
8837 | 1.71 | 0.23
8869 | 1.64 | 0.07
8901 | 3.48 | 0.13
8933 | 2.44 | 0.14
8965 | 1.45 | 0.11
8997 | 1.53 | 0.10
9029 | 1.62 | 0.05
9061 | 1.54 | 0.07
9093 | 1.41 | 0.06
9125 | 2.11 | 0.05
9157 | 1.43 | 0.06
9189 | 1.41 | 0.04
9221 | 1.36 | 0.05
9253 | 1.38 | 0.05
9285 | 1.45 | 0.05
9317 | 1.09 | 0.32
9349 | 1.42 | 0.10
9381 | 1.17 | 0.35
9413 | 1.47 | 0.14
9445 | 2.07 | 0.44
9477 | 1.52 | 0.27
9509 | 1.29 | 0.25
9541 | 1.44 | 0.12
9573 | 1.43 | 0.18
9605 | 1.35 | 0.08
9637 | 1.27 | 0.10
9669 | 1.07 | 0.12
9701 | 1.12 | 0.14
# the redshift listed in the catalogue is 0.357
